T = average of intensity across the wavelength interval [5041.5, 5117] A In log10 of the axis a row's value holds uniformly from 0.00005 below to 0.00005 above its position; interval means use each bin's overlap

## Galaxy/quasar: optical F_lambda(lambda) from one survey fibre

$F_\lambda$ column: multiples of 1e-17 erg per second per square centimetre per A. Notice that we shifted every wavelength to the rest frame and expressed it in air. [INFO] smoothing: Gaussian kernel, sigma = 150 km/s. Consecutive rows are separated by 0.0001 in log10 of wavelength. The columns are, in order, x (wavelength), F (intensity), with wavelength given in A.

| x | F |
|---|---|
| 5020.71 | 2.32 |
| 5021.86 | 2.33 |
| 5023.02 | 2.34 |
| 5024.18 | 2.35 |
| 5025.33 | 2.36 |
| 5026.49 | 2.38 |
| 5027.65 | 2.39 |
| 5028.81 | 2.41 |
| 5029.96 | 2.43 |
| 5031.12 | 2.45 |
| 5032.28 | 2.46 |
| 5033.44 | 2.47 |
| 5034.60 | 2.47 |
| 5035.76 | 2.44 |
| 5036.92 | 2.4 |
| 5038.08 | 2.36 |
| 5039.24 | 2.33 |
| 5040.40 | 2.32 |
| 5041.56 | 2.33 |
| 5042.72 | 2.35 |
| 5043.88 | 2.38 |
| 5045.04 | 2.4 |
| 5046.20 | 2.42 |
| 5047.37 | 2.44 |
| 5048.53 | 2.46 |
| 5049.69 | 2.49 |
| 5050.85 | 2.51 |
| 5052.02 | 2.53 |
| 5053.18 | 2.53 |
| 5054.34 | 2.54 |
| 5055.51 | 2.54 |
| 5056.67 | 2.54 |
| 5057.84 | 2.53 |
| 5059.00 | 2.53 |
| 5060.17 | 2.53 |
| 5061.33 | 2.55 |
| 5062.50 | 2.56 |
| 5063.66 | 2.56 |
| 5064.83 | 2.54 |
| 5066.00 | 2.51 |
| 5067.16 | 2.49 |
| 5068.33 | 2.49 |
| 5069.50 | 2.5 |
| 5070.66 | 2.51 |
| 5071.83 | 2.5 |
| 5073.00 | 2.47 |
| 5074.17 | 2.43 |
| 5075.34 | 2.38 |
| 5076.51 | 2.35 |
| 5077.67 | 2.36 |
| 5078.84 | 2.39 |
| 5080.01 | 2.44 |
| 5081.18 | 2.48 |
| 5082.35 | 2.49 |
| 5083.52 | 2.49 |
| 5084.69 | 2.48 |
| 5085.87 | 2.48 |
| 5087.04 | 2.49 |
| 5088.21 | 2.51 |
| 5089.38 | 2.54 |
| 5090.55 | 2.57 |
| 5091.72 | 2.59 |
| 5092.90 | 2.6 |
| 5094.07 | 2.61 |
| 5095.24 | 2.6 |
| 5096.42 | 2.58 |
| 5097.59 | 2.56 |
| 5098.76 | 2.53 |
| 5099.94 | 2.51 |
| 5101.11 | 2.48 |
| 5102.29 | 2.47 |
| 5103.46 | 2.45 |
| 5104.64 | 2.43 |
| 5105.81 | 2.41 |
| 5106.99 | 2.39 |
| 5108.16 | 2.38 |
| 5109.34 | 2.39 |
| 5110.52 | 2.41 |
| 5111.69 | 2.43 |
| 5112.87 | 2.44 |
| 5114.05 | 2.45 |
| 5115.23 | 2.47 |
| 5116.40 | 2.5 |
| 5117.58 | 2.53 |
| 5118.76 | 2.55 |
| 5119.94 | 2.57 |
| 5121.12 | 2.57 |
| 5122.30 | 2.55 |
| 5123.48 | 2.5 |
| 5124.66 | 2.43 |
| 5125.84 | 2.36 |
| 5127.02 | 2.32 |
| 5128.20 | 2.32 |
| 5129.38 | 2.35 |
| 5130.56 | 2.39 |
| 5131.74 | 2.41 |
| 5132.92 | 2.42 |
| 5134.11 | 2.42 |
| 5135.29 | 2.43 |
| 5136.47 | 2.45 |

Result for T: 2.48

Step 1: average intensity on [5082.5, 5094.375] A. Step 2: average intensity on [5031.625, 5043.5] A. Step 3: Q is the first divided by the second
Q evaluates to 1.1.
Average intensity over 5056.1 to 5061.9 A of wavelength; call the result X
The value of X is 2.54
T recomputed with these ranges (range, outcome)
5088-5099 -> 2.57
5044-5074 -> 2.5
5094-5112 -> 2.47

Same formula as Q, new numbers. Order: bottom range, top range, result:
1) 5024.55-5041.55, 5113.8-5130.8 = 1.02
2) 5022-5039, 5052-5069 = 1.05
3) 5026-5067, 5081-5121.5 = 1.02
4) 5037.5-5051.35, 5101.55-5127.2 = 1.02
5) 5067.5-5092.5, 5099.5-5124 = 1.00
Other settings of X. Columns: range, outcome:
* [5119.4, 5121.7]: 2.57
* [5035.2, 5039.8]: 2.38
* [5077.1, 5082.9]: 2.43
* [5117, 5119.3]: 2.54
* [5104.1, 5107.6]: 2.41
